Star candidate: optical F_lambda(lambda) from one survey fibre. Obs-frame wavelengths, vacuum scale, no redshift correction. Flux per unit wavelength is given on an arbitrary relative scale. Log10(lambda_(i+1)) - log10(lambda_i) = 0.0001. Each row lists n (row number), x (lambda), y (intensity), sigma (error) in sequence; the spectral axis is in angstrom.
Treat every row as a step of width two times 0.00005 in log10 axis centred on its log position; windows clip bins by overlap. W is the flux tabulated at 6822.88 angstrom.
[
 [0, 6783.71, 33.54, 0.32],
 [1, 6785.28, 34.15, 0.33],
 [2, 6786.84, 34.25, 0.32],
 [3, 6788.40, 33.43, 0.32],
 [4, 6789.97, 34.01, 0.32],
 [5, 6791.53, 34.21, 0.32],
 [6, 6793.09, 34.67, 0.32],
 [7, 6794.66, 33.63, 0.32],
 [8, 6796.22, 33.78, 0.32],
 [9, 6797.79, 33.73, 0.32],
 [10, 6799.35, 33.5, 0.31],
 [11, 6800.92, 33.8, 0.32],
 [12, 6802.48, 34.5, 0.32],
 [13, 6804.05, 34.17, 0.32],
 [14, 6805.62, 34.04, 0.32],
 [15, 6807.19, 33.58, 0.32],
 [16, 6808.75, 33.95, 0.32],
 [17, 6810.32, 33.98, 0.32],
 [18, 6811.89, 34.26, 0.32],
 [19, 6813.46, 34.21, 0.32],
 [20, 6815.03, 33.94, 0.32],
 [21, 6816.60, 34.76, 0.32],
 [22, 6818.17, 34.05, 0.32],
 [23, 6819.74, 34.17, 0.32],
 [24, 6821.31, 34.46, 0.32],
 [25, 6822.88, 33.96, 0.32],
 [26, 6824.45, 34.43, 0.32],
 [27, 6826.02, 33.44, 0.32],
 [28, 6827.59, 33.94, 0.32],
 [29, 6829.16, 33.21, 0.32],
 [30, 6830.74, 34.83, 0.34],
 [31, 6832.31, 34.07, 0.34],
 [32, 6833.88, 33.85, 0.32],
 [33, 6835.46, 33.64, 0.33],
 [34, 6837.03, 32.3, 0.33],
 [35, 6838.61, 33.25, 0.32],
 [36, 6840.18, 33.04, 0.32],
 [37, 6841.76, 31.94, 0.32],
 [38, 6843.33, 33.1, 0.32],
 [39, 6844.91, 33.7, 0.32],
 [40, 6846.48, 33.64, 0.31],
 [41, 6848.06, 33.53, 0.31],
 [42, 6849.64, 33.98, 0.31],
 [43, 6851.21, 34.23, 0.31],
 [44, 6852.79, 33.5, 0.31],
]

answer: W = 33.96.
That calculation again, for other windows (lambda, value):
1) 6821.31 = 34.46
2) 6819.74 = 34.17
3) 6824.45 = 34.43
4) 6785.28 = 34.15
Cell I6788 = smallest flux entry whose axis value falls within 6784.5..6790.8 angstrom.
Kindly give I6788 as 33.43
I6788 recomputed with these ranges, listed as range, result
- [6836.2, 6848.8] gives 31.94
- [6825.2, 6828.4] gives 33.44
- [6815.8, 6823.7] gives 33.96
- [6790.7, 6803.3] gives 33.5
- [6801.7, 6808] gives 33.58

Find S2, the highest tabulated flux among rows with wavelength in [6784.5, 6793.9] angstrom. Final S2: 34.67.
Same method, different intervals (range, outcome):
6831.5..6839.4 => 34.07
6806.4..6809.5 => 33.95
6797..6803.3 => 34.5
